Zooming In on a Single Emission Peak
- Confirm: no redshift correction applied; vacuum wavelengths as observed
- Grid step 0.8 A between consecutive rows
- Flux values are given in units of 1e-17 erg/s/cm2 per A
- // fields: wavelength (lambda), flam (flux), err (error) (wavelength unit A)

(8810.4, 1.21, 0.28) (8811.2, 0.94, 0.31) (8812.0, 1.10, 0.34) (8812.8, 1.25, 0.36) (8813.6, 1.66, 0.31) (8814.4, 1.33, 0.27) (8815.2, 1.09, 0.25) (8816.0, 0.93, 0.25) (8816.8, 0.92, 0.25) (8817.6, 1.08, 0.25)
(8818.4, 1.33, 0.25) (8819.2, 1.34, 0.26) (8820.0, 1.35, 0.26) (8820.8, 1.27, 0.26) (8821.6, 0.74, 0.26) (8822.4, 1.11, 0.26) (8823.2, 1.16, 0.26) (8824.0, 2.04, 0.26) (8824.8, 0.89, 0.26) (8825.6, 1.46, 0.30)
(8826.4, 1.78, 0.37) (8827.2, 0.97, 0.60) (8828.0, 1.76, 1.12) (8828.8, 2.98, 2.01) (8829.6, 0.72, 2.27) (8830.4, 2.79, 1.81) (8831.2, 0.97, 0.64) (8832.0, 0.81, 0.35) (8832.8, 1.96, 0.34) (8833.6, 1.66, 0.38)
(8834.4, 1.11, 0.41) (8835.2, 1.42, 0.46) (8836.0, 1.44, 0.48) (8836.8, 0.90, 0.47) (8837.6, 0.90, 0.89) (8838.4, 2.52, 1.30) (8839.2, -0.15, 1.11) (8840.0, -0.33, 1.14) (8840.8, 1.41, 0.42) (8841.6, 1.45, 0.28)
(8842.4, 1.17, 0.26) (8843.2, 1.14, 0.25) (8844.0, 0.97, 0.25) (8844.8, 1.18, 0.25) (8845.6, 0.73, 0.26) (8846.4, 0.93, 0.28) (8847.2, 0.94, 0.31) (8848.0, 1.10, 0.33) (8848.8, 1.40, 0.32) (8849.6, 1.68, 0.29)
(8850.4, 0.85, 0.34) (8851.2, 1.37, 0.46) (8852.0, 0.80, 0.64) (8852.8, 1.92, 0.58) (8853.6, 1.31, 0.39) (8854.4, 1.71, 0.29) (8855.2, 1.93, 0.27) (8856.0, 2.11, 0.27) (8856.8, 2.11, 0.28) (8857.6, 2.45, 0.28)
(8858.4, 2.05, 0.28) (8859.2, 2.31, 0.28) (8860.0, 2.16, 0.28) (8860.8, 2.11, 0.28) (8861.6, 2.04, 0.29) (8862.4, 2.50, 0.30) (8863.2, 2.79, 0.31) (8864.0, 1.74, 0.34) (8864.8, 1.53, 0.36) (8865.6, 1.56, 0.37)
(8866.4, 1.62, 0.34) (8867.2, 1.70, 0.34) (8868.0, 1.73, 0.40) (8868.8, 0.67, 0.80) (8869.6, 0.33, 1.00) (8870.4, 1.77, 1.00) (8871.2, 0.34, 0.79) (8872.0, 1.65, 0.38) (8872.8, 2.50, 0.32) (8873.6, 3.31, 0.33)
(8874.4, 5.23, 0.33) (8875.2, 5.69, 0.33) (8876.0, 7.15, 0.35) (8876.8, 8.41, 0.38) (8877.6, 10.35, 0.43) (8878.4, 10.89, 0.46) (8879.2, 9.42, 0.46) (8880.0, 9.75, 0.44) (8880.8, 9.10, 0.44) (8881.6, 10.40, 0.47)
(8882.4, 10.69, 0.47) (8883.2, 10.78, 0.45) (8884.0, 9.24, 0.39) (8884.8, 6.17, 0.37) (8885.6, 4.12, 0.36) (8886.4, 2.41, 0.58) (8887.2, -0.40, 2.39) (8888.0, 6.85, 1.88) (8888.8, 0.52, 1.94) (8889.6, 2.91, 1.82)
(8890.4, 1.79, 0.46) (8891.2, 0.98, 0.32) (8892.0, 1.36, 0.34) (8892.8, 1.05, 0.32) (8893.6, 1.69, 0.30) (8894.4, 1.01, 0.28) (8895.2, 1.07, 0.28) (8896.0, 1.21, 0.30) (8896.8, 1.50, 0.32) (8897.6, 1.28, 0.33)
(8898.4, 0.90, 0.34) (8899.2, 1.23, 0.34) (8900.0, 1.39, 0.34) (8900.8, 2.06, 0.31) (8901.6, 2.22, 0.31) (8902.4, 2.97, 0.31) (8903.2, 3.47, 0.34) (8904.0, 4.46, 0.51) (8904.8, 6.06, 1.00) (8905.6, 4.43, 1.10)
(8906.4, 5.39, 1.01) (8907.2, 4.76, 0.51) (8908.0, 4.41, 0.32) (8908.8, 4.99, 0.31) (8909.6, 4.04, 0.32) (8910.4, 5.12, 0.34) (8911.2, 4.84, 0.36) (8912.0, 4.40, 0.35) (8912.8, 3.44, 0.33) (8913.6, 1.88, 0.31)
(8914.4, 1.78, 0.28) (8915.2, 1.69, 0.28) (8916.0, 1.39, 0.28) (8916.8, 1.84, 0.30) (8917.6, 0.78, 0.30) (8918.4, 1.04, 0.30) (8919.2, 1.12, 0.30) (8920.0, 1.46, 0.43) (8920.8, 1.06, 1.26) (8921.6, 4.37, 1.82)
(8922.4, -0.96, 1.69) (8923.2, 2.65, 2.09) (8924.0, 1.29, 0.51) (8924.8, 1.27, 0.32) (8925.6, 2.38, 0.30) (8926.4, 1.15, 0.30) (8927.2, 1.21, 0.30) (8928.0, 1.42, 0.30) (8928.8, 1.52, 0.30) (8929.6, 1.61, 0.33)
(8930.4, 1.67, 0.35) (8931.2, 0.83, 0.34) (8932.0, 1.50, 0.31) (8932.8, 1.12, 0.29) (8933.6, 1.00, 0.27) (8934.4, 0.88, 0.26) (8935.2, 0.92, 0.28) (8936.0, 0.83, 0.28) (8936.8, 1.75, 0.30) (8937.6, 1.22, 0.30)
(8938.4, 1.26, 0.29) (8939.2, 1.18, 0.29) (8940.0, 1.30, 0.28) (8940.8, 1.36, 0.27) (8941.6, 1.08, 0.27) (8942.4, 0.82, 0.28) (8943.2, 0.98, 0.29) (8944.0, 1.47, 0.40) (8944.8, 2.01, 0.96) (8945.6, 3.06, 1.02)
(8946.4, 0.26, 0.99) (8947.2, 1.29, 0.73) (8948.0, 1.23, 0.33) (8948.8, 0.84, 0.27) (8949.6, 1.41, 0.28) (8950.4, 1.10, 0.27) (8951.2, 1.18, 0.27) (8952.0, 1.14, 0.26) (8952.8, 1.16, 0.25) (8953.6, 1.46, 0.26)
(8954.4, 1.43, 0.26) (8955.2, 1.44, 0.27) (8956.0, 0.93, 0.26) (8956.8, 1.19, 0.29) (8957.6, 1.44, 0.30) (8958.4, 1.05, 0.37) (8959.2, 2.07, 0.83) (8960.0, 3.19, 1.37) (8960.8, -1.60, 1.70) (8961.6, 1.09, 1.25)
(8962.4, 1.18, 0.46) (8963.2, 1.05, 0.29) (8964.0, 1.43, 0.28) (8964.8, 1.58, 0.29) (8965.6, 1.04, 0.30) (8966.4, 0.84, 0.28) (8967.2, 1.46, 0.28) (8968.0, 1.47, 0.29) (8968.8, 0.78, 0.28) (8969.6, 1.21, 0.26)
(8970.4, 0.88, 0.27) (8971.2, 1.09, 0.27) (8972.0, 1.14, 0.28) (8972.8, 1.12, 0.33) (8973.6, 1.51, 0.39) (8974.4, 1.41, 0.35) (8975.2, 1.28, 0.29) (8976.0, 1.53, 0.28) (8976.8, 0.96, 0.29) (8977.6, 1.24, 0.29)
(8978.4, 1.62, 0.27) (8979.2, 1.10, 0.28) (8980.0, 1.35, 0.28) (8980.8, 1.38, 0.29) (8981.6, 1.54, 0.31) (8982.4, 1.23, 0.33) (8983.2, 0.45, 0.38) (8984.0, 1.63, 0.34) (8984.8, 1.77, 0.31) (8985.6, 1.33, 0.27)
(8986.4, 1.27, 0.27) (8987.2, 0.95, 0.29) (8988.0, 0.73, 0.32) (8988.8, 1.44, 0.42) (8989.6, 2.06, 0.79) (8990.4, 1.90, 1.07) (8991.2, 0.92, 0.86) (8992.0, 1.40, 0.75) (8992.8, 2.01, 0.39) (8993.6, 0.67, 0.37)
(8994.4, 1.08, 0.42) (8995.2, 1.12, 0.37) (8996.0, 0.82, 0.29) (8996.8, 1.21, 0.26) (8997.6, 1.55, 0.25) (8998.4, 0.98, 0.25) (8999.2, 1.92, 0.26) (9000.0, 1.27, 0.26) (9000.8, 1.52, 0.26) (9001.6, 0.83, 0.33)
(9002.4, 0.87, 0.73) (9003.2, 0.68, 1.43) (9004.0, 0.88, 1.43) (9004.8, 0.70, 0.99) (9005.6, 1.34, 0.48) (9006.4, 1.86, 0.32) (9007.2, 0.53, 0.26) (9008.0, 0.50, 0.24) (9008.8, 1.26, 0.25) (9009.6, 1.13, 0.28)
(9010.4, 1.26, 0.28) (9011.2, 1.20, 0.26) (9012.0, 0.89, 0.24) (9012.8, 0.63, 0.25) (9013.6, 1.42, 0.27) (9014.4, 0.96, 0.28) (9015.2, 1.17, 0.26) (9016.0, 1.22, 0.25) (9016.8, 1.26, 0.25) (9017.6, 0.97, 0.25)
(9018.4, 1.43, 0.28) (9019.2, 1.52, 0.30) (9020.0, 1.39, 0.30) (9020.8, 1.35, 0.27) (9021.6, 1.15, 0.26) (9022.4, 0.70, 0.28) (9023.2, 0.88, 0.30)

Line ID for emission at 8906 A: [N II] 6583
